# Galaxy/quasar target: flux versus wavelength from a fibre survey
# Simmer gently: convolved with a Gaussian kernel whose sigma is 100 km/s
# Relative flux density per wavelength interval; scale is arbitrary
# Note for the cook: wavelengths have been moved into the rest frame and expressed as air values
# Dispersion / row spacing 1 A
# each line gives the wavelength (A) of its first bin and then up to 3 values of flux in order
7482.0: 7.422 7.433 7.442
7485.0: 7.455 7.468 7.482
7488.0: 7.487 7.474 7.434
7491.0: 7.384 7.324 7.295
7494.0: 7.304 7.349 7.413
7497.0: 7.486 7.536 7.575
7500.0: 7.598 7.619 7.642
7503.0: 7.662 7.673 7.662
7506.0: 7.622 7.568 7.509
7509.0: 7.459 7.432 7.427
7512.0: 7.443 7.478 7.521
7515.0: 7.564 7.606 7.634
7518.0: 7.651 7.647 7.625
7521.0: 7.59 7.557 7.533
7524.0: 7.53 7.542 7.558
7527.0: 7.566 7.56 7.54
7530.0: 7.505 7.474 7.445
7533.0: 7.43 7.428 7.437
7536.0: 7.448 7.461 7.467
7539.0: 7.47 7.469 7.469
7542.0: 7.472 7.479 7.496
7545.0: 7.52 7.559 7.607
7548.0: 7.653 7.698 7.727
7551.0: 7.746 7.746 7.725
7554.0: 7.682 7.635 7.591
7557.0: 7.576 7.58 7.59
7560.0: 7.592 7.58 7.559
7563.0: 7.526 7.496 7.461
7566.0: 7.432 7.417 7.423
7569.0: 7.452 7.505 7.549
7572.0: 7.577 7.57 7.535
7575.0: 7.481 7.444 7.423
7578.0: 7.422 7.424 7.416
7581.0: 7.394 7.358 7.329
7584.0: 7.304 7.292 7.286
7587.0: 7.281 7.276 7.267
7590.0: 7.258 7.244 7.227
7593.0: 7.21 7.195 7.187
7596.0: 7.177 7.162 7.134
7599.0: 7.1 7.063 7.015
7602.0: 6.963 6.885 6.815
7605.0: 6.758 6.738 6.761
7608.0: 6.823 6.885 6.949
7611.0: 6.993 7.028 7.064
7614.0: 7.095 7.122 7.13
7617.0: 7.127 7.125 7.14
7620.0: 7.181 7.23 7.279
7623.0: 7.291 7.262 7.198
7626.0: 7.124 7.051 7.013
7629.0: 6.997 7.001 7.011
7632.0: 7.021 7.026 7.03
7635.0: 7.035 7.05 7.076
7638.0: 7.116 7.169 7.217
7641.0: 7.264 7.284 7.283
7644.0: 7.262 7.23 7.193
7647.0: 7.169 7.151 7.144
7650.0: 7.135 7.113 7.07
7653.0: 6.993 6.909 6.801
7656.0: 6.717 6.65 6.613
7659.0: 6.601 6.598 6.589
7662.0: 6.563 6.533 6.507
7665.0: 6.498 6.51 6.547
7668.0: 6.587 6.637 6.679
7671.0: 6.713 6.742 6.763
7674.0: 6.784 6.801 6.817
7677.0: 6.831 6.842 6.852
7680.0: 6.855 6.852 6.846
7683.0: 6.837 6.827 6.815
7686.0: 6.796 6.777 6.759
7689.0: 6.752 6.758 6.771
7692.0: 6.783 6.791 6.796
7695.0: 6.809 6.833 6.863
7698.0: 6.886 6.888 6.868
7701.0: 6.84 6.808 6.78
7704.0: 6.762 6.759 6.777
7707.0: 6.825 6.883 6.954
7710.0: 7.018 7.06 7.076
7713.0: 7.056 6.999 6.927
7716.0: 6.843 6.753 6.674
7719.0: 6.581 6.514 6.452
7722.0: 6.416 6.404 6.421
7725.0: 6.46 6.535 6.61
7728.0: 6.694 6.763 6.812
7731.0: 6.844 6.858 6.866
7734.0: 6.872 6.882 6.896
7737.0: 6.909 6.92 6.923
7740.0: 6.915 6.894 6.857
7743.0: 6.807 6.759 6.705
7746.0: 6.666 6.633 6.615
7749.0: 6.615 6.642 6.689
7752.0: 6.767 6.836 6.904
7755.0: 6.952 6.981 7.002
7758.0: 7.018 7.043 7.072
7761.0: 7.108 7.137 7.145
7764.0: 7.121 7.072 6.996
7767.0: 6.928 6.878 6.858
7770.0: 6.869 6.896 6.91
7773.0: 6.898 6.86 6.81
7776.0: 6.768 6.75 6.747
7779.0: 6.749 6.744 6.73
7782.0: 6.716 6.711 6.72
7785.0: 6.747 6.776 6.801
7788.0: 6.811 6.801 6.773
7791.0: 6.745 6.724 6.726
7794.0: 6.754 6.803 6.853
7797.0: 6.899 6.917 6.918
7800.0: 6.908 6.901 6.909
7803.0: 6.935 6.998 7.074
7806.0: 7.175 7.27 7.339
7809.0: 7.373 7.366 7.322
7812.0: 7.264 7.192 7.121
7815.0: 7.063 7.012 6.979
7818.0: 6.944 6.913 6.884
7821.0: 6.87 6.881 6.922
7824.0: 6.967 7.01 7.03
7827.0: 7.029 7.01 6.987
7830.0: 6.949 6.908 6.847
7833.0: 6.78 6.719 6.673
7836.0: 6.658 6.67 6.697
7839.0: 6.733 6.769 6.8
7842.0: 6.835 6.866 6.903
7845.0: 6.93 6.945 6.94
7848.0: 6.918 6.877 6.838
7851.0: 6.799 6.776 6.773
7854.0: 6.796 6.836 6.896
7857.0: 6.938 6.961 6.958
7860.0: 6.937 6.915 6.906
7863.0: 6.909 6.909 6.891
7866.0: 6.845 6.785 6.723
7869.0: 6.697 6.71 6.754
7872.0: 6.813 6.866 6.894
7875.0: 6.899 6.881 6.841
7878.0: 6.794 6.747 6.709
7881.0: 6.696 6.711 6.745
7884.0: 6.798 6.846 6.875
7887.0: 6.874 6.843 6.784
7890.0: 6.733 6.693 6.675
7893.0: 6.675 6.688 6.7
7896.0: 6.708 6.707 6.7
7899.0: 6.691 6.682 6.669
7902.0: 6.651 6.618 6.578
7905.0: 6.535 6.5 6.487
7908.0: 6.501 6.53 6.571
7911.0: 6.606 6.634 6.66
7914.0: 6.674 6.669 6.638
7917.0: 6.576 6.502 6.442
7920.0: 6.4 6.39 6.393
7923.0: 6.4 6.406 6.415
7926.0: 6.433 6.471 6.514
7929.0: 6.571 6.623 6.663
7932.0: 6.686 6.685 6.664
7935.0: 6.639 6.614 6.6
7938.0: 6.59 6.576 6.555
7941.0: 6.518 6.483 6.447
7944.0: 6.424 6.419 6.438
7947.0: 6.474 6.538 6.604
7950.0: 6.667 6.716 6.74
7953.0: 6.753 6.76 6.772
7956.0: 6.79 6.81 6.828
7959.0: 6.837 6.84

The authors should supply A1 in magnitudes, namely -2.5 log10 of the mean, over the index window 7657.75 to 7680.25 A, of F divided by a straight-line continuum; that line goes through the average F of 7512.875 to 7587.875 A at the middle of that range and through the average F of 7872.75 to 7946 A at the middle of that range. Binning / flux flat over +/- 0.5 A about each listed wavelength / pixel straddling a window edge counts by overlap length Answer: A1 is 0.09 mag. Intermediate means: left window 7.52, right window 6.63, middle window 6.67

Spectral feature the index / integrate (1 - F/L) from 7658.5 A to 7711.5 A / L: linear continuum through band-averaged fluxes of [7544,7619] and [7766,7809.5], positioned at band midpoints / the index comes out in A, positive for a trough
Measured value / 2.5 A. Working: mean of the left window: 7.32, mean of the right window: 6.87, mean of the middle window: 6.77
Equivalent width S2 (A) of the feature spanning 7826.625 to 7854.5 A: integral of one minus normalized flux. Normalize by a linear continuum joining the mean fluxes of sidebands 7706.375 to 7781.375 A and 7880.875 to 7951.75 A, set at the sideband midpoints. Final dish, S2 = -0.6 A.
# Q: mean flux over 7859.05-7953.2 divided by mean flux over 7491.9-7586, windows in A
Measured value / 0.9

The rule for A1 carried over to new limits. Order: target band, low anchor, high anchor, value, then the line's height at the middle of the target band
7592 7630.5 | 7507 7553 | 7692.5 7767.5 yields 0.03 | 7.25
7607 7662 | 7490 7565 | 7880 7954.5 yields 0.04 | 7.28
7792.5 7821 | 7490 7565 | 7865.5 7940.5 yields -0.02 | 6.88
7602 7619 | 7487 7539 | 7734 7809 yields 0.05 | 7.27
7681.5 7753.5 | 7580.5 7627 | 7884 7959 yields 0.03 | 6.94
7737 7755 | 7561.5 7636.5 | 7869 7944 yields 0.02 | 6.93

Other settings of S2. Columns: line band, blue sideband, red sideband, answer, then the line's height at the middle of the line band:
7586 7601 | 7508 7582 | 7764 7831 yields 0.4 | 7.41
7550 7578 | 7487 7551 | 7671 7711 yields -0.8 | 7.34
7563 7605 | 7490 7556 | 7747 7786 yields 0.4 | 7.37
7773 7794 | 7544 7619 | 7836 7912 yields 0.5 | 6.94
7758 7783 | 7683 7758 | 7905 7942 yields -0.6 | 6.73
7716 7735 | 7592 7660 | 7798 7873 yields 0.9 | 6.99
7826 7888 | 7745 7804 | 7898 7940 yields -1.4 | 6.69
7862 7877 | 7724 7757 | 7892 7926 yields -0.5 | 6.62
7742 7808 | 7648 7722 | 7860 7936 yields -1.2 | 6.74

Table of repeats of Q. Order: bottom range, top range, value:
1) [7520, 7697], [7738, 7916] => 0.95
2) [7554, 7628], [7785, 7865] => 0.95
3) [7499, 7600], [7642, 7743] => 0.91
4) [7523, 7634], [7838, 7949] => 0.91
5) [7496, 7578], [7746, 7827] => 0.92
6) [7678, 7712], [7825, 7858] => 1.00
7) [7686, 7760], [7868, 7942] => 0.98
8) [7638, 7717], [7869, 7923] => 0.97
